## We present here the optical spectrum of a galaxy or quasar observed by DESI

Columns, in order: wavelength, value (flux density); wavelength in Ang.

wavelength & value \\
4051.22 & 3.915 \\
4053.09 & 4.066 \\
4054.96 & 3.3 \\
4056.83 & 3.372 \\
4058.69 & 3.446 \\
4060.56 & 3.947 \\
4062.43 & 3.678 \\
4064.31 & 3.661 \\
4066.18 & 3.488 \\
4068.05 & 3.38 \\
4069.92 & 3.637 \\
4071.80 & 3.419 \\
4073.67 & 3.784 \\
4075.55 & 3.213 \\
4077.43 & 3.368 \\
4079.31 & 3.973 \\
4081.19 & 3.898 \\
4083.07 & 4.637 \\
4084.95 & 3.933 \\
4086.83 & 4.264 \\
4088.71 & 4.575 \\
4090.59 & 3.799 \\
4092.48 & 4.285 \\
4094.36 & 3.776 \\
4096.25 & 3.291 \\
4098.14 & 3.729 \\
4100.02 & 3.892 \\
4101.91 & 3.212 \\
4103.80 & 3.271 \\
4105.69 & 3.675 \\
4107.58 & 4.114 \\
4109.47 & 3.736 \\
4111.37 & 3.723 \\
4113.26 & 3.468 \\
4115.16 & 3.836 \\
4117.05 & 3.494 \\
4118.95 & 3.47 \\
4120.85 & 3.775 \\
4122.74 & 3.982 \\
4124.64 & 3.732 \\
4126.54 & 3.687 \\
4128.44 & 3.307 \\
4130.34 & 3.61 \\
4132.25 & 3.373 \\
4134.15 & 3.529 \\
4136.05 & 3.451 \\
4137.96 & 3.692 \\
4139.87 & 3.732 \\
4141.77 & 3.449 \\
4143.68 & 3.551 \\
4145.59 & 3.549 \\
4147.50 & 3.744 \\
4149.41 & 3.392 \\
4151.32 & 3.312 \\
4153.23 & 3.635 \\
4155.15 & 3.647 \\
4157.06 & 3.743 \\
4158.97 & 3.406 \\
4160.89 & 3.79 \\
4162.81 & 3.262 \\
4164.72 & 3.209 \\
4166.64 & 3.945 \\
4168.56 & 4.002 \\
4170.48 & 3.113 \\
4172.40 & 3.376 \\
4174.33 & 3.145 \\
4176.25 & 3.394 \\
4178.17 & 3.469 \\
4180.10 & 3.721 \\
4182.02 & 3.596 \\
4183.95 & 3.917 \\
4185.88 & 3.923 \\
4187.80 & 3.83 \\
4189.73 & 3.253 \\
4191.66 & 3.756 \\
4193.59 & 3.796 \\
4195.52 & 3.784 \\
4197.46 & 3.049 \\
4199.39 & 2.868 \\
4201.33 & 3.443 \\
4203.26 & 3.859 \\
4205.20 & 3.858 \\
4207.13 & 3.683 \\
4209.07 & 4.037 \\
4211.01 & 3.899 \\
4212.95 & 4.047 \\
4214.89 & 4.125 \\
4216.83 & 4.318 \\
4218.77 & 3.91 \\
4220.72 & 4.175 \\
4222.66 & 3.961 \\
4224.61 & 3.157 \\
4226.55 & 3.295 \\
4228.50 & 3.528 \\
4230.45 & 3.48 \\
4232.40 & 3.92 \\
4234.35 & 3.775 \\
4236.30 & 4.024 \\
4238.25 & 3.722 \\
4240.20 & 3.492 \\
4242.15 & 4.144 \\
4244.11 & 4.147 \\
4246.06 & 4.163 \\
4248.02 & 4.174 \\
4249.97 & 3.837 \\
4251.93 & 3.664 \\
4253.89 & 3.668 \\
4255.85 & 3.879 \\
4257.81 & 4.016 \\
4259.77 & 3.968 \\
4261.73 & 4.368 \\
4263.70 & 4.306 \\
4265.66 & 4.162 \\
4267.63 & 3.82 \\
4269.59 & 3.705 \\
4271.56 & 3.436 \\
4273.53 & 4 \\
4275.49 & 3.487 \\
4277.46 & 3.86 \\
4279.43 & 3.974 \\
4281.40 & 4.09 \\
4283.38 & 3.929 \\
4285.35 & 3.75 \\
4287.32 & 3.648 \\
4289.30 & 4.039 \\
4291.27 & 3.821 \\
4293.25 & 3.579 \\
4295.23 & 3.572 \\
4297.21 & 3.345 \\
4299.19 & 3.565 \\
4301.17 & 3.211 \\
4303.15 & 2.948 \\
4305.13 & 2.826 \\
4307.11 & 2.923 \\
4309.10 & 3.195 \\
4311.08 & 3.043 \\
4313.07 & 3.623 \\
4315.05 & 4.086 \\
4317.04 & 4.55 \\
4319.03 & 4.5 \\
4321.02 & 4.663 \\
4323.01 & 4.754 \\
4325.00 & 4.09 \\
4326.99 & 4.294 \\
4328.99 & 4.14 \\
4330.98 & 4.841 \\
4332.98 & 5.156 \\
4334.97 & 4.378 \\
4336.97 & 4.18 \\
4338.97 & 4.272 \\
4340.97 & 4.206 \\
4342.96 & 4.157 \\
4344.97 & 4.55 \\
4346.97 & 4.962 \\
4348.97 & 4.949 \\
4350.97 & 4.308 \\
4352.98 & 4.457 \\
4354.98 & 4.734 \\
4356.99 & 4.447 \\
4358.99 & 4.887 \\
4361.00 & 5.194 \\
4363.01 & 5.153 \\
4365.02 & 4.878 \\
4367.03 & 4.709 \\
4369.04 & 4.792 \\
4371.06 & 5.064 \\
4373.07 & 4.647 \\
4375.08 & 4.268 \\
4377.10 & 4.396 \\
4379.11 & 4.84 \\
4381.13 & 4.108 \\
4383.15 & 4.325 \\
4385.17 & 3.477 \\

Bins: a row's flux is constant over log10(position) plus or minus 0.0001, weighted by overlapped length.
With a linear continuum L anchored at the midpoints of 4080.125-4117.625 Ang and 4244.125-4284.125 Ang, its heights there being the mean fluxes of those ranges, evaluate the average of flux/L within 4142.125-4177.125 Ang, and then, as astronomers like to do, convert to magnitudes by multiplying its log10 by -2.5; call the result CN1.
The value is 0.106 mag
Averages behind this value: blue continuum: 3.83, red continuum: 3.93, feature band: 3.51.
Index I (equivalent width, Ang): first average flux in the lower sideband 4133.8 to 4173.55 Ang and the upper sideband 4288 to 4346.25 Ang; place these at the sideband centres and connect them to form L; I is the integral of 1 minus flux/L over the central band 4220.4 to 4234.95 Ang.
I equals 0.37 Ang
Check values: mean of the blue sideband 3.55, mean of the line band 3.63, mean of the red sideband 3.95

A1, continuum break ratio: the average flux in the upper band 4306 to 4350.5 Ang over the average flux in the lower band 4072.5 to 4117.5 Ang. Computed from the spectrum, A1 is 1.12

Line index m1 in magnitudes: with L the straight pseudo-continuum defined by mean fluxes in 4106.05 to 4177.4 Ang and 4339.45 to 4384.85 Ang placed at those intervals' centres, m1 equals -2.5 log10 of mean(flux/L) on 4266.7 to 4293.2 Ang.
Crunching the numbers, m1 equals 0.11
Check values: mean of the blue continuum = 3.58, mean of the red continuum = 4.62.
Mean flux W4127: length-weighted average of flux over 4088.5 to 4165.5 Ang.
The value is 3.62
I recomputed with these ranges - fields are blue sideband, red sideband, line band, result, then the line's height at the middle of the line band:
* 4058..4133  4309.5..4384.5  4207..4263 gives 3.47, 4.14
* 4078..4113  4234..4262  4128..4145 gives 1.54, 3.88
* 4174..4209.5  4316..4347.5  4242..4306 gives 4.92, 4.11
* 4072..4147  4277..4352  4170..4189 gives 1.27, 3.81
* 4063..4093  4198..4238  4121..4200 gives 4.73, 3.79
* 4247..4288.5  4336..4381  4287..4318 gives 5.05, 4.17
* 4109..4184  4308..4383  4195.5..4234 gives 1.57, 3.88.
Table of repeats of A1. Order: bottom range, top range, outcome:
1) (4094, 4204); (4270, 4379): 1.16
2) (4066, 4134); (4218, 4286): 1.04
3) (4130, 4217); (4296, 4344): 1.10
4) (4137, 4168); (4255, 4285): 1.10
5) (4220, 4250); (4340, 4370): 1.23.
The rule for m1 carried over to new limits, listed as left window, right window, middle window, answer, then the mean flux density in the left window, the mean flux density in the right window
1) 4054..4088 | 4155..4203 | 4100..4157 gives 0.00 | 3.7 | 3.54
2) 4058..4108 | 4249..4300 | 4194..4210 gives 0.06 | 3.75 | 3.83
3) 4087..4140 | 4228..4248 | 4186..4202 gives 0.09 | 3.69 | 3.86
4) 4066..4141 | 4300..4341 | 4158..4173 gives 0.08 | 3.71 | 3.99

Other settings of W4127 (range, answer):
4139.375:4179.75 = 3.52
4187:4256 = 3.77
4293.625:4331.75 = 3.79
